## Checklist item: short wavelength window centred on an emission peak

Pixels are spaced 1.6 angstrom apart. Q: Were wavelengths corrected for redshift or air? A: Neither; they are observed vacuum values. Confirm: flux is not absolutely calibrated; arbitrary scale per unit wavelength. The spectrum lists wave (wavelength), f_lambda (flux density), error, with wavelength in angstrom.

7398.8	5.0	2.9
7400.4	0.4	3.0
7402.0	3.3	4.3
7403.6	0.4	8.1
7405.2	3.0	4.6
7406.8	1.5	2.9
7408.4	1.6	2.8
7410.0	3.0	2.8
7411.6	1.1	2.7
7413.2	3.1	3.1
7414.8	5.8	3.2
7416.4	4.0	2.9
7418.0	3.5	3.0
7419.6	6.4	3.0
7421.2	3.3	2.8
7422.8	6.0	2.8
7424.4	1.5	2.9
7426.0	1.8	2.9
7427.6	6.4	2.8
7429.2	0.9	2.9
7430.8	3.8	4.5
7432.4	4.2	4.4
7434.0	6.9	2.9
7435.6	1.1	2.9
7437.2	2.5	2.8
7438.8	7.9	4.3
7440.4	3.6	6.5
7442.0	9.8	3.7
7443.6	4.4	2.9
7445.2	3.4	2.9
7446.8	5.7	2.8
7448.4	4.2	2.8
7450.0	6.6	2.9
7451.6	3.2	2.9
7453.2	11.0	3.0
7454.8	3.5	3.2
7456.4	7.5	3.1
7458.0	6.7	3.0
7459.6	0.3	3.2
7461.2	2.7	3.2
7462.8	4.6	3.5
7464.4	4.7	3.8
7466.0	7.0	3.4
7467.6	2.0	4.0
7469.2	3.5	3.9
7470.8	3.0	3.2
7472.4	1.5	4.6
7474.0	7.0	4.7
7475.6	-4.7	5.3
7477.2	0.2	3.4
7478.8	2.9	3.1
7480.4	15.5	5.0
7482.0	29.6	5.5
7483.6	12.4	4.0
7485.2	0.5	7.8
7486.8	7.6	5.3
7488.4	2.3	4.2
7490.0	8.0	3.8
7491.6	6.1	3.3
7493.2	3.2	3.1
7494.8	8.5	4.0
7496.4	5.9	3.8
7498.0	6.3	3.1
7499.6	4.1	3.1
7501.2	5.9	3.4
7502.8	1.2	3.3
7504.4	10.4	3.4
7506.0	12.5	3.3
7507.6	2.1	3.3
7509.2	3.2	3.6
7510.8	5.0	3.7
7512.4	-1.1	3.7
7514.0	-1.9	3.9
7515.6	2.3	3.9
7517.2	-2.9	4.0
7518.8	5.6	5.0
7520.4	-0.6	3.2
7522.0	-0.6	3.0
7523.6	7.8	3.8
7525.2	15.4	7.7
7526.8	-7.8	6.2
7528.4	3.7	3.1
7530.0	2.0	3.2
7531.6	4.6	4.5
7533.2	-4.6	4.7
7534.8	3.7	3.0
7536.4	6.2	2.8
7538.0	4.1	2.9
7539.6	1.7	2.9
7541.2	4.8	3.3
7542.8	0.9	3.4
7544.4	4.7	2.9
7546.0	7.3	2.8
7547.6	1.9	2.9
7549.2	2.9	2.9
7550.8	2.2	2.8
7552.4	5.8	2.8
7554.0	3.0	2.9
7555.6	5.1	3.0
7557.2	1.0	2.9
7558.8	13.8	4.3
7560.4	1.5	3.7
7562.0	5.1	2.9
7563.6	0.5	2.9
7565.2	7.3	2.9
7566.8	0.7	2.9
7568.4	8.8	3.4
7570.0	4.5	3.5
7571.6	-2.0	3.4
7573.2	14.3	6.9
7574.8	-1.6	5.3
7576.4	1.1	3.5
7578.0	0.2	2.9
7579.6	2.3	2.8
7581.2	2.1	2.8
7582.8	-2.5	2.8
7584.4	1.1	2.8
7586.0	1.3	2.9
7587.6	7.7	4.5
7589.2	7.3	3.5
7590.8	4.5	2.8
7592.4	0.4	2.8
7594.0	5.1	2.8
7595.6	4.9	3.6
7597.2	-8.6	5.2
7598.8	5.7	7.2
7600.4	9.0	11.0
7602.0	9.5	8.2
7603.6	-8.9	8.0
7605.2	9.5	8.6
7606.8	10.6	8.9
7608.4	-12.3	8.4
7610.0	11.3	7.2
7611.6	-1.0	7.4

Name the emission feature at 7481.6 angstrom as Halpha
